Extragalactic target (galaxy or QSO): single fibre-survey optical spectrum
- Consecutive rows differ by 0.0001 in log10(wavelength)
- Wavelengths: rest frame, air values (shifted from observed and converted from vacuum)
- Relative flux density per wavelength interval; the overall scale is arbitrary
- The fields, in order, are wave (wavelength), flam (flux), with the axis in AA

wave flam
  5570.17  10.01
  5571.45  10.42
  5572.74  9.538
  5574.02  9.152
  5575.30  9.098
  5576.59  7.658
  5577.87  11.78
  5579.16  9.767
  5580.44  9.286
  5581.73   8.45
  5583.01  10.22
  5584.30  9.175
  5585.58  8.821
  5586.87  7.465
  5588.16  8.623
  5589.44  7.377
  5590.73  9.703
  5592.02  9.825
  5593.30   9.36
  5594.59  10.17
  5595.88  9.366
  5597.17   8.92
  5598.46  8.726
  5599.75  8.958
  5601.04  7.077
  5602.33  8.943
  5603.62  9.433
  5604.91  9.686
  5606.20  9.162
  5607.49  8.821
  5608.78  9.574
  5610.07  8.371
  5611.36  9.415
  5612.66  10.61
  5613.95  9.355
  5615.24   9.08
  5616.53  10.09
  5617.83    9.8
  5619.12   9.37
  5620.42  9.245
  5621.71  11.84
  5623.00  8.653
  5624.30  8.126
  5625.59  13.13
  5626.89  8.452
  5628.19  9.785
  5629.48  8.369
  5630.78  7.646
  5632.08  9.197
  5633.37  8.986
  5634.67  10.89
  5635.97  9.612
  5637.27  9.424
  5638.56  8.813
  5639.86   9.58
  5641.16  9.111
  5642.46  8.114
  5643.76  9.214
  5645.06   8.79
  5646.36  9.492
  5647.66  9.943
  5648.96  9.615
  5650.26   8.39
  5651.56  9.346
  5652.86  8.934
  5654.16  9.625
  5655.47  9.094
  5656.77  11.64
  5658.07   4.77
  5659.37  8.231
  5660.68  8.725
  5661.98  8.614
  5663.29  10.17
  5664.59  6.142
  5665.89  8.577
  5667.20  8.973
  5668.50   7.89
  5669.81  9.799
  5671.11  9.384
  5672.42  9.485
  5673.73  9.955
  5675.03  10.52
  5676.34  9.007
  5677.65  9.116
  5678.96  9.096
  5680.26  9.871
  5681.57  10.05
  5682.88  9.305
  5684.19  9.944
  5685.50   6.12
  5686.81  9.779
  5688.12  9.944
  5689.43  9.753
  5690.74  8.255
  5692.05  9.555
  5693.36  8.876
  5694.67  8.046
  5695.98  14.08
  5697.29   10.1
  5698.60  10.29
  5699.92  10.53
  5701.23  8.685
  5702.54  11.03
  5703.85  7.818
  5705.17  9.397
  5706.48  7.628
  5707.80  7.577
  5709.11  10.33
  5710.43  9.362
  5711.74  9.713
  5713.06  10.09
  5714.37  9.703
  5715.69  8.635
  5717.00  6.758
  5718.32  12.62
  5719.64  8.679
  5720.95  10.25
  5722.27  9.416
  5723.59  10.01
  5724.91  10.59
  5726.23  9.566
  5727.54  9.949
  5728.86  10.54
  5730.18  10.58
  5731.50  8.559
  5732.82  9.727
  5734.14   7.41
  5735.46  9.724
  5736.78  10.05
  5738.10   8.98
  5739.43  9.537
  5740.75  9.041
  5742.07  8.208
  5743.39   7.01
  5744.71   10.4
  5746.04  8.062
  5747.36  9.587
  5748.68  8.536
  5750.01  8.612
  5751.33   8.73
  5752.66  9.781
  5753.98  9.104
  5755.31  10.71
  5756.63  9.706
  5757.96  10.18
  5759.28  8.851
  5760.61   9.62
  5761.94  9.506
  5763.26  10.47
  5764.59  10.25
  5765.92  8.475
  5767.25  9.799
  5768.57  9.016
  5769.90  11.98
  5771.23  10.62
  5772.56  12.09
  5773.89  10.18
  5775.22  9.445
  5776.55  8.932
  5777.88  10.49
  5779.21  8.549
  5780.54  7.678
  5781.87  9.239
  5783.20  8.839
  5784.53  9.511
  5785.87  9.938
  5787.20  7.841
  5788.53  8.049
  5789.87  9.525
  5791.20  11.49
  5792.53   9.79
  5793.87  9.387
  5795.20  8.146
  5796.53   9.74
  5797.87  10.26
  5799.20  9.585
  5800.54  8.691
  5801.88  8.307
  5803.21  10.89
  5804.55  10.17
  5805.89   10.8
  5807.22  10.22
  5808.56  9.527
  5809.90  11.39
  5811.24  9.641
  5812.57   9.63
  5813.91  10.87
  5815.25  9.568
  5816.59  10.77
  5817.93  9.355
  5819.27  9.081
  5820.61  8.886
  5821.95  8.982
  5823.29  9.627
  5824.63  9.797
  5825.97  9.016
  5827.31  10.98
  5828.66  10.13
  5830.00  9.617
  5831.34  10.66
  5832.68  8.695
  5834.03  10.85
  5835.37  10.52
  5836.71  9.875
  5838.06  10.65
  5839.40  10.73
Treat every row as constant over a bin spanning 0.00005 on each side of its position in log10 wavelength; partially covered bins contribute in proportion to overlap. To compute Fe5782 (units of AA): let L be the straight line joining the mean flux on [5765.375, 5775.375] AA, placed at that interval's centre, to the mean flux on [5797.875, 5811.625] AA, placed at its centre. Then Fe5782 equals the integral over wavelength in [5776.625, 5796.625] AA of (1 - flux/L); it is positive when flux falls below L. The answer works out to 1.8 AA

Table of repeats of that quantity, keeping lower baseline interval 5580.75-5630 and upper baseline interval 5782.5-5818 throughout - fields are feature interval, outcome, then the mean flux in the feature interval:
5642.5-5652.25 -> 0.2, 9.19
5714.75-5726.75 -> -0.1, 9.61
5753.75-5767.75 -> -0.1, 9.71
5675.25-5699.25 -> -0.2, 9.53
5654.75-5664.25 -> 0.7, 8.66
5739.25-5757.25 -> 1.0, 9.06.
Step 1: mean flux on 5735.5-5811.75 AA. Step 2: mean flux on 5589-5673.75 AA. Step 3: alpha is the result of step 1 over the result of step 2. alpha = 1.04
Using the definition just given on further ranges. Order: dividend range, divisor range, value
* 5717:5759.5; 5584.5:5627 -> 1.02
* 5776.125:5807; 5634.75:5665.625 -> 1.05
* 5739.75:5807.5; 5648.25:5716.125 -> 1.03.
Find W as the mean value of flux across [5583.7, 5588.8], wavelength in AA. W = 8.52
